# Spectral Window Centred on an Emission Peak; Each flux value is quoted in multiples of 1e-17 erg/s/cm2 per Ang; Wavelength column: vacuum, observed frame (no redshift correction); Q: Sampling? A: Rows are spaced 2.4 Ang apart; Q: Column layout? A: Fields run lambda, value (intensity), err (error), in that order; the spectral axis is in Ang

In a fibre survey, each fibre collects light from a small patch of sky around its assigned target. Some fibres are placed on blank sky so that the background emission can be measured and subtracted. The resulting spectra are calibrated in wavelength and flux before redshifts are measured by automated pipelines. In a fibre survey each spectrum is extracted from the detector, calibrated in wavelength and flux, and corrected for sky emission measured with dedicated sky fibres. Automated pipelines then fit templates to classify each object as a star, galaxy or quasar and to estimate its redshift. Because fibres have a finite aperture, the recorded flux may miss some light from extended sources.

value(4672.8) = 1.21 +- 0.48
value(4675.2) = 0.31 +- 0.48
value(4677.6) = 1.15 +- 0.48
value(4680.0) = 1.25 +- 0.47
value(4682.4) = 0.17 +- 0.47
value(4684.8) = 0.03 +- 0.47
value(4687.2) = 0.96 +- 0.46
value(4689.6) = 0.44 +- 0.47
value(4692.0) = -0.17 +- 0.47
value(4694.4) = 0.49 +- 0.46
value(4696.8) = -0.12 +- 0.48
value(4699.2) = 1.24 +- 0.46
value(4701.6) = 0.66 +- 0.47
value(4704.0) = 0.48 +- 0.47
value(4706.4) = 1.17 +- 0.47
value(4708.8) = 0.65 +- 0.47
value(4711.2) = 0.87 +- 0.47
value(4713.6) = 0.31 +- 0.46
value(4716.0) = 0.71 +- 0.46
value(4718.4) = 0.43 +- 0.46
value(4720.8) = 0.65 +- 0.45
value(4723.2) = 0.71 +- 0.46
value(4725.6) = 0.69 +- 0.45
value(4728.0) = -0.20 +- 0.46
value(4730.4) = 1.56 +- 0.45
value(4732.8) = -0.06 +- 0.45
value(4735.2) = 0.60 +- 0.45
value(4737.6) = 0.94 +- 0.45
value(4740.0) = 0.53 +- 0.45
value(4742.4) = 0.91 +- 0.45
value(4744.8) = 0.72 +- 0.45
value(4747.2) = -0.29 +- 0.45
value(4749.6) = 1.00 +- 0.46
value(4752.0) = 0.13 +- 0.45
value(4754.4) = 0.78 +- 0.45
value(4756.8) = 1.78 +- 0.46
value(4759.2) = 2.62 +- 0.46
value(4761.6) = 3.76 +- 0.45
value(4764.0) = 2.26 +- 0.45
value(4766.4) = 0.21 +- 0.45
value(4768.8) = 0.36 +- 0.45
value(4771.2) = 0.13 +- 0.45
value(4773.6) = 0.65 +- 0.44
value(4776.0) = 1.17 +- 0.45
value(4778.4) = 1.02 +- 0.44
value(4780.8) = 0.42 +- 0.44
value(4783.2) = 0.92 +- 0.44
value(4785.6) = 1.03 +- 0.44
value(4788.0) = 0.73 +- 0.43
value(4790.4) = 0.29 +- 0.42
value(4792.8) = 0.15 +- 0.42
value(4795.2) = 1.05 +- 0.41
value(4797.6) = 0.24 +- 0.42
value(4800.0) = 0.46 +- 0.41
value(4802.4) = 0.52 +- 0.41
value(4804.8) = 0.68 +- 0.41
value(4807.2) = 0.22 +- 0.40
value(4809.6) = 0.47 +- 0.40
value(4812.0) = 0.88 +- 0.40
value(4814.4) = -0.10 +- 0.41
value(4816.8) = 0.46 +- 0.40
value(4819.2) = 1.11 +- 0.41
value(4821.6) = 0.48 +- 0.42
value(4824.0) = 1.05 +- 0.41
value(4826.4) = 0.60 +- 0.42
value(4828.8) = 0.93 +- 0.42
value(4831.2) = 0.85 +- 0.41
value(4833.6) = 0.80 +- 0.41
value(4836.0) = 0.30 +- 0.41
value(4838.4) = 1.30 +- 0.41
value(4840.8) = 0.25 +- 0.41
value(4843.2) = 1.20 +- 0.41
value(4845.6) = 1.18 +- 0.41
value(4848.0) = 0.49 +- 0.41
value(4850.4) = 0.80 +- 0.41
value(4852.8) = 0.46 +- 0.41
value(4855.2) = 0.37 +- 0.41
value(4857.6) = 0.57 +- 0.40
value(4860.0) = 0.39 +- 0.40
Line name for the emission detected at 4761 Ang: [O II]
